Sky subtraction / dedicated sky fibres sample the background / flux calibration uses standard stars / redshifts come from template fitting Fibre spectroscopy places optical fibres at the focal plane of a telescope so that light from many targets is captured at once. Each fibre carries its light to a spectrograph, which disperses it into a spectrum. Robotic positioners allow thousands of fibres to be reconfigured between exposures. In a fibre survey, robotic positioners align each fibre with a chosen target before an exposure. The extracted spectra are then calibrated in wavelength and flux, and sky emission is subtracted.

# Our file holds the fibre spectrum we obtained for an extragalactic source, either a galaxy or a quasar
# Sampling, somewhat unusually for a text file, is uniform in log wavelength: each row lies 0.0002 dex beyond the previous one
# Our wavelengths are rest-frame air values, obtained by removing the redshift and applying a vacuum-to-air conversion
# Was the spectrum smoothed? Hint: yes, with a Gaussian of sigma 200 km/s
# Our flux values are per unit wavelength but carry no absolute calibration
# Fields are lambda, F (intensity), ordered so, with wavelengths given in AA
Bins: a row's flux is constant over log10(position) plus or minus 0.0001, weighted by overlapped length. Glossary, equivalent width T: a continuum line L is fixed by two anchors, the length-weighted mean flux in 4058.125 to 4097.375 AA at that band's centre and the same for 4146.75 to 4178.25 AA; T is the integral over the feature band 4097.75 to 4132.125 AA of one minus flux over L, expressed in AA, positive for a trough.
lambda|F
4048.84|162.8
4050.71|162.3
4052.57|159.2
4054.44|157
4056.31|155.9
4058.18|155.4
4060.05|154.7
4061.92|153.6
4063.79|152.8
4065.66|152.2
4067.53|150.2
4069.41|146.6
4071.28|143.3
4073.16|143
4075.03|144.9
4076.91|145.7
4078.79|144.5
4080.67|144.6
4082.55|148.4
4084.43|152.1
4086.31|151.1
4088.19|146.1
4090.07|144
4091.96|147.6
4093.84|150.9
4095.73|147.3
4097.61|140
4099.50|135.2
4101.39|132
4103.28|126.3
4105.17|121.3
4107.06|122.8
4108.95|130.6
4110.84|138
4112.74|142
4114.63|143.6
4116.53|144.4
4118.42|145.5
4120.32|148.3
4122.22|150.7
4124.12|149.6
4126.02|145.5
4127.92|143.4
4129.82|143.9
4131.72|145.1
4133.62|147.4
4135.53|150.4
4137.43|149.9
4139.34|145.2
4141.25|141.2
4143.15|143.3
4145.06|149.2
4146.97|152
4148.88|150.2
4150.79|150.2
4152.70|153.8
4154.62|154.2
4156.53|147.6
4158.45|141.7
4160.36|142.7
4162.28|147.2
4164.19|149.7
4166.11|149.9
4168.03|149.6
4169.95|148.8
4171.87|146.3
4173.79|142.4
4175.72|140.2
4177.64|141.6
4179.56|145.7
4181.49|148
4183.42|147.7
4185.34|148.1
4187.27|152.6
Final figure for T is 2.0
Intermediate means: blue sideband 148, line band 139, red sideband 147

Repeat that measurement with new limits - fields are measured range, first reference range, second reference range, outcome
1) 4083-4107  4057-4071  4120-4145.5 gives 1.4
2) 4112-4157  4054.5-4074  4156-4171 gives 0.3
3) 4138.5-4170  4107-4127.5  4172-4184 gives -1.0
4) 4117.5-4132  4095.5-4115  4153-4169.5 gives -0.8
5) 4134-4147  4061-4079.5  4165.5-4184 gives 0.0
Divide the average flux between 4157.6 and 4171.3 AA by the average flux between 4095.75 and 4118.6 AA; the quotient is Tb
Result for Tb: 1.09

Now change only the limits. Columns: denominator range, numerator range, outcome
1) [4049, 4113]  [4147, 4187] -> 1.01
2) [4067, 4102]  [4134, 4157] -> 1.03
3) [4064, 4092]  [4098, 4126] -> 0.94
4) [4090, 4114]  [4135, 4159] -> 1.09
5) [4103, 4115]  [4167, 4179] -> 1.10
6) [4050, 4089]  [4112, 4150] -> 0.97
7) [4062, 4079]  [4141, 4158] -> 1.01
